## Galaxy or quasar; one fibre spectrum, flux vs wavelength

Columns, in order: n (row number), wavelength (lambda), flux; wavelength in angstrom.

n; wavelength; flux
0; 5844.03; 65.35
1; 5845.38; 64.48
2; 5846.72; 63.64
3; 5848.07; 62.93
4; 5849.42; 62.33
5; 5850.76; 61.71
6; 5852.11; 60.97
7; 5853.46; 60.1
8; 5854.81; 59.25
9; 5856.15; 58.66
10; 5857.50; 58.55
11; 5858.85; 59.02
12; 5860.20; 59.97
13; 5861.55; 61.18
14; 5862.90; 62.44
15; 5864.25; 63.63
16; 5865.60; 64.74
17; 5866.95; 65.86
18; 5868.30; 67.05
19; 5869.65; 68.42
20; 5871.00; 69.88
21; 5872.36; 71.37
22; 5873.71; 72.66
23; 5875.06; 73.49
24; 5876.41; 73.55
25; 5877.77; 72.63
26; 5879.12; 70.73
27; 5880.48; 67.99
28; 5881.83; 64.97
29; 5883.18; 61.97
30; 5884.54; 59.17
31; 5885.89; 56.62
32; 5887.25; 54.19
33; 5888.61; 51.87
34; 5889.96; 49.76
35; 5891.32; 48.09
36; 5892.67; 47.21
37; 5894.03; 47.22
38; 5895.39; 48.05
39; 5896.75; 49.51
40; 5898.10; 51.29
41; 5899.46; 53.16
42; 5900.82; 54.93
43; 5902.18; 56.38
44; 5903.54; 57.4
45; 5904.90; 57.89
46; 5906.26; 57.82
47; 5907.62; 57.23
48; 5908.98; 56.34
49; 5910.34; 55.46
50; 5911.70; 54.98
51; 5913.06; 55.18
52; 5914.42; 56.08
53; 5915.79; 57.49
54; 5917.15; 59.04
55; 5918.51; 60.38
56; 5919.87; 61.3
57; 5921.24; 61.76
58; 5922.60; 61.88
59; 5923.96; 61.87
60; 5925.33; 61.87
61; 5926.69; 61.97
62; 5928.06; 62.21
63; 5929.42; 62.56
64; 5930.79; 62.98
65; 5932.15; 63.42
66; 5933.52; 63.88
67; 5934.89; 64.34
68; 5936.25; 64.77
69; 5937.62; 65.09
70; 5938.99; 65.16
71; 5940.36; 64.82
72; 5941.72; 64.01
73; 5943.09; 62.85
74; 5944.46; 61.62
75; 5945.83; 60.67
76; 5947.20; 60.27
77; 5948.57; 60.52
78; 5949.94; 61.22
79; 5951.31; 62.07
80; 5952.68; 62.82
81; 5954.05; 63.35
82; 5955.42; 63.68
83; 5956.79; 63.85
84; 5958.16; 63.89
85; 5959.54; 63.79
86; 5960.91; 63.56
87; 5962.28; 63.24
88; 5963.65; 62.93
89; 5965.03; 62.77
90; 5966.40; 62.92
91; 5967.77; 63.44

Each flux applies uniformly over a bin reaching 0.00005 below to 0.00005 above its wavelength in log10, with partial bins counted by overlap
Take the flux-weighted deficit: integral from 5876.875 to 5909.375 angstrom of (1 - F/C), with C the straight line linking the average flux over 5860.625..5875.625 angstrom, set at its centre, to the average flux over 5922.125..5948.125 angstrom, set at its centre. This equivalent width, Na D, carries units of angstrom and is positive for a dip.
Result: 4.5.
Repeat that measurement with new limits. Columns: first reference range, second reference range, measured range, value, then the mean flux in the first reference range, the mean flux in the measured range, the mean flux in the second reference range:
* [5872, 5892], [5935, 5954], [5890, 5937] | 4.1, 63.2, 57.4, 62.8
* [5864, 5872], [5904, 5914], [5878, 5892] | 0.8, 66.9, 59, 56.5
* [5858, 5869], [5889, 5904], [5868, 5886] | -3.1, 62.9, 68.3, 51.1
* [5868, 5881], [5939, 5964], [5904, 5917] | 2.0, 70.9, 56.6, 62.8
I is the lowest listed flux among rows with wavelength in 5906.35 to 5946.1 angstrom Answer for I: 54.98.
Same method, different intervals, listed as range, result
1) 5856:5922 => 47.21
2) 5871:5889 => 51.87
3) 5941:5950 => 60.27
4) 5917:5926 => 59.04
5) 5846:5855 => 59.25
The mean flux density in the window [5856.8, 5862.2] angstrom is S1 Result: 59.6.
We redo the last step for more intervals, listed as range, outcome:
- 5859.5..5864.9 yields 61.8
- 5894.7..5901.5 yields 51.4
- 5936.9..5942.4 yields 64.8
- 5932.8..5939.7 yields 64.6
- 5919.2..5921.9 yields 61.4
